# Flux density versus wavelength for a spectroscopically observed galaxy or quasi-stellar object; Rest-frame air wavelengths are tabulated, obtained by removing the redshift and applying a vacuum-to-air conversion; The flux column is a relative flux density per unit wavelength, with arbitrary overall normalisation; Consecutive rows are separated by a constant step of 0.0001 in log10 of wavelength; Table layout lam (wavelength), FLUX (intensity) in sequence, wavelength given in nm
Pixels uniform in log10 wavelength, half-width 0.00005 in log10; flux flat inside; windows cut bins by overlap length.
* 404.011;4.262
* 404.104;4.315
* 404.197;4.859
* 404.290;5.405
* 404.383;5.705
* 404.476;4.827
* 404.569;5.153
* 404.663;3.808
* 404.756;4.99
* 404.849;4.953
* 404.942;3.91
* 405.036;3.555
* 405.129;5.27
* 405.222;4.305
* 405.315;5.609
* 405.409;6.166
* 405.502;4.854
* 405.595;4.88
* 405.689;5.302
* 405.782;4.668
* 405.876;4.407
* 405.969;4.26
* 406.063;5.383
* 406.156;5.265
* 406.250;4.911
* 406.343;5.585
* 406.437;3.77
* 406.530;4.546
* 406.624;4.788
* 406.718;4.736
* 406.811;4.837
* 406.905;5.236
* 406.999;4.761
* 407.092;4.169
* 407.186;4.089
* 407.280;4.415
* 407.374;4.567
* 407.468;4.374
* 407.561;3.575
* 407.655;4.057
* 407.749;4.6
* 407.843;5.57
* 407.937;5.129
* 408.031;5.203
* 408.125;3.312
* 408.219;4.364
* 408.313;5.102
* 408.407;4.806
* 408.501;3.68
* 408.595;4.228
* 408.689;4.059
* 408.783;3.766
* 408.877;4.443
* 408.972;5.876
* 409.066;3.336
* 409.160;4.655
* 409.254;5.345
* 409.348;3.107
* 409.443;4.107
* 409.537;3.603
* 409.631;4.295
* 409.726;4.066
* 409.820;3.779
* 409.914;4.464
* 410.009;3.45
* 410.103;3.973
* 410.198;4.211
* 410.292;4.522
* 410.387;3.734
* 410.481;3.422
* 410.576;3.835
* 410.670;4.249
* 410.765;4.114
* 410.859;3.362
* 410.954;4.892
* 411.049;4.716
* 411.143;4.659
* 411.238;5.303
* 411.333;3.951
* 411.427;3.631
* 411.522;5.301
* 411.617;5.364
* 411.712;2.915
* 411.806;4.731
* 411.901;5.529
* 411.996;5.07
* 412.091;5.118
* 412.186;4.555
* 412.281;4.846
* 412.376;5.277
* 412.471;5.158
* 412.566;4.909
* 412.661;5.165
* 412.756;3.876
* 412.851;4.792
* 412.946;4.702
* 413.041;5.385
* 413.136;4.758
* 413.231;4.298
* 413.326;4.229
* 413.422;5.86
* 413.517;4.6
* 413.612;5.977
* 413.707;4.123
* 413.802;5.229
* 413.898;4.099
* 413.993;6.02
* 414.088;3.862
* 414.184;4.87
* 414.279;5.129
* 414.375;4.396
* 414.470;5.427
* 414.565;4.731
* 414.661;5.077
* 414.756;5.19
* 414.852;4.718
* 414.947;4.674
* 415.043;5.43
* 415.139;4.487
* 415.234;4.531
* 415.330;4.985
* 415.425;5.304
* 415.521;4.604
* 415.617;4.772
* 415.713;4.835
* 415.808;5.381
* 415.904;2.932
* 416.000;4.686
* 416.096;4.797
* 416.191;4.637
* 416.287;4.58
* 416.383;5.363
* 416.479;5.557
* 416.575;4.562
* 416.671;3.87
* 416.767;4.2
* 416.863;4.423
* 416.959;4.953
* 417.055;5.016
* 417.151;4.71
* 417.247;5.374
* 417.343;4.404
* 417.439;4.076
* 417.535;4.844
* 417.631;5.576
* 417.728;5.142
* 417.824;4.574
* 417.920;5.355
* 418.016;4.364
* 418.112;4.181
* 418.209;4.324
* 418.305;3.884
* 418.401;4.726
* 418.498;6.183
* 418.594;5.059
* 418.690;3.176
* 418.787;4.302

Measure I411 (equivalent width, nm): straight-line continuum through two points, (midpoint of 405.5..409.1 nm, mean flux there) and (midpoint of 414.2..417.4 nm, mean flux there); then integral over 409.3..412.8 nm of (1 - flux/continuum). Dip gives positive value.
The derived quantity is 0.24 nm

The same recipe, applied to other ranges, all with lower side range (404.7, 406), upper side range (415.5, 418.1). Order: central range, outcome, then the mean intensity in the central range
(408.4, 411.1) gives 0.36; 4.13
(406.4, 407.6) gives 0.08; 4.46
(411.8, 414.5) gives -0.09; 4.89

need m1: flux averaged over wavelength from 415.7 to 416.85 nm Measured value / 4.61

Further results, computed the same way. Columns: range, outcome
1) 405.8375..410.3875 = 4.42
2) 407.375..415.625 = 4.56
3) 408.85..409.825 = 4.25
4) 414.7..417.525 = 4.73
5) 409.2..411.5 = 4.13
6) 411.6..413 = 4.79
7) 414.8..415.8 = 4.86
